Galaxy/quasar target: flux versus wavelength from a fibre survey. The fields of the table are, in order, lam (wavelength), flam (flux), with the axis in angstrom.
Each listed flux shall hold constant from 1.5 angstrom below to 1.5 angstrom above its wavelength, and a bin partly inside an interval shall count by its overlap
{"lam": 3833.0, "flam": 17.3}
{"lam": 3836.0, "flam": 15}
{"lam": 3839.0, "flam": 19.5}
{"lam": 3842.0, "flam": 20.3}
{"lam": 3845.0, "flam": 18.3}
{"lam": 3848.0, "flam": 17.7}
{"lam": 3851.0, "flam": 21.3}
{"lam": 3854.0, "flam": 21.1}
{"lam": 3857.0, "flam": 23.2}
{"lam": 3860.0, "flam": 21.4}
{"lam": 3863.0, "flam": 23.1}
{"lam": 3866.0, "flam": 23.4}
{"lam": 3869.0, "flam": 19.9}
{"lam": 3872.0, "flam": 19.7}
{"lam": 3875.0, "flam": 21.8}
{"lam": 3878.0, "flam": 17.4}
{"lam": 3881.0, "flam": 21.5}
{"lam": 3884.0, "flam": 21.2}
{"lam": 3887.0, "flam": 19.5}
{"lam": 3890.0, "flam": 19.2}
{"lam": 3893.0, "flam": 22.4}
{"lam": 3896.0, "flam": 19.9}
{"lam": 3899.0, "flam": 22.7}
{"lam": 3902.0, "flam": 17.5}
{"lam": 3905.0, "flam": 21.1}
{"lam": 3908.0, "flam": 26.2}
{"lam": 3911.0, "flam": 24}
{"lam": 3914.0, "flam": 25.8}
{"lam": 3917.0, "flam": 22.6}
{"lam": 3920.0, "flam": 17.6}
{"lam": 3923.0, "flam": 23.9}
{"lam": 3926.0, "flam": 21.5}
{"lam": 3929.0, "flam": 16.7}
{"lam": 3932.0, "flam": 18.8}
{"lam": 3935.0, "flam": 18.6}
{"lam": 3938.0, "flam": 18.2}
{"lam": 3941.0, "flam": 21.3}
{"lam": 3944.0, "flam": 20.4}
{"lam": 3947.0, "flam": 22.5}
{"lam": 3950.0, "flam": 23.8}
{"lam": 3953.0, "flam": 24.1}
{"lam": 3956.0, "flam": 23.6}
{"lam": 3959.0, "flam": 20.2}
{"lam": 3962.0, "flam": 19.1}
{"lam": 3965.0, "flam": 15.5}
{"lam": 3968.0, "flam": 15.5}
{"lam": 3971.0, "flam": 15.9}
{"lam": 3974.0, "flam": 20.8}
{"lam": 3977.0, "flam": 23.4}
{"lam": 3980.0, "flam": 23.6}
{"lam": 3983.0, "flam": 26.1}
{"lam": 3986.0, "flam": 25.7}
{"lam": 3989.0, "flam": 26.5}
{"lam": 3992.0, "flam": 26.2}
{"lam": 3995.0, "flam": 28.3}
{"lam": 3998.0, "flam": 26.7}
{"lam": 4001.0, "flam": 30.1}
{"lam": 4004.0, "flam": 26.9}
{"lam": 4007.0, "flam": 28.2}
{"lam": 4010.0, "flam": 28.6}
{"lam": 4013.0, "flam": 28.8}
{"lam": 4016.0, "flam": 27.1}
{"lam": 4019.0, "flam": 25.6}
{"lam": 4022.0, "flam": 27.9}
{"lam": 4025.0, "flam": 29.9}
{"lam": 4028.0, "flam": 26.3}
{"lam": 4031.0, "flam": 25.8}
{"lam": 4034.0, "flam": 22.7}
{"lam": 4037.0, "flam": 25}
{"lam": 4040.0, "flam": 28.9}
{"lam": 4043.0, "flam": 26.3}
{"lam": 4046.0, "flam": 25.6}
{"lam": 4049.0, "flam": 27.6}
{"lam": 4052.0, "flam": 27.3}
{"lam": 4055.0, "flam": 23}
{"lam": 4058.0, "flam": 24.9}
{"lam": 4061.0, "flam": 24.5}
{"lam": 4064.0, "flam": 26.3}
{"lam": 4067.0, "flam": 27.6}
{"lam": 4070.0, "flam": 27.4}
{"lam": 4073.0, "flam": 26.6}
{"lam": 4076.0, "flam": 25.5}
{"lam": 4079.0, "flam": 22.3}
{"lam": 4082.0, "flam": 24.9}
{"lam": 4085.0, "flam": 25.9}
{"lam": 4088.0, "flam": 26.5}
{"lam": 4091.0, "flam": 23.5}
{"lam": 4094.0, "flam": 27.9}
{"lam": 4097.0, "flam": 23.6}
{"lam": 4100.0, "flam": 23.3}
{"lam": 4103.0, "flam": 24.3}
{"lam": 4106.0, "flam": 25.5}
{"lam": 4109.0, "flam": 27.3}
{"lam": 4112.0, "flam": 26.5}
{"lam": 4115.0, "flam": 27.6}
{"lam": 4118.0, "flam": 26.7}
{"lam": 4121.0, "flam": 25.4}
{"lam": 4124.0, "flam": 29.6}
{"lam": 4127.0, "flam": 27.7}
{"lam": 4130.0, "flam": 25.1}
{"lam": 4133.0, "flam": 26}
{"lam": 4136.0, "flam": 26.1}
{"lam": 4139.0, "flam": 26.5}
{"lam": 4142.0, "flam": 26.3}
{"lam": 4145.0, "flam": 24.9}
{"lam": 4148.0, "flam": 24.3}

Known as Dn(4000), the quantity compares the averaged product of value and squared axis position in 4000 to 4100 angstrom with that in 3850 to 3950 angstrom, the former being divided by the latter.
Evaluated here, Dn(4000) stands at 1.34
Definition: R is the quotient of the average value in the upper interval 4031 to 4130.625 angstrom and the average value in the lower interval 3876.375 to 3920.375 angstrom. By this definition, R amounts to 1.2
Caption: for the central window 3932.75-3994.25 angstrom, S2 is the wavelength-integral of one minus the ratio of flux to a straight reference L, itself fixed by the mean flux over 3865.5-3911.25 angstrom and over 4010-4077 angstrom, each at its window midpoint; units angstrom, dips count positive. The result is 5.3 angstrom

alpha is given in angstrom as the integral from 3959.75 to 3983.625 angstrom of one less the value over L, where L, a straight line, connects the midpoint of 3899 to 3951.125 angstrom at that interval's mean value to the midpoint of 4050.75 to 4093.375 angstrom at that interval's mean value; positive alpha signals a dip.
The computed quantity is 2.99 angstrom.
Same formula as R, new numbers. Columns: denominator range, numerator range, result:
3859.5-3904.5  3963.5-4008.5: 1.16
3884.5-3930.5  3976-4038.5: 1.25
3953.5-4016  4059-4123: 1.07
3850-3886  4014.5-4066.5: 1.23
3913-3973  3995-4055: 1.34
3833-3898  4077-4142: 1.27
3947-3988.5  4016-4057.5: 1.22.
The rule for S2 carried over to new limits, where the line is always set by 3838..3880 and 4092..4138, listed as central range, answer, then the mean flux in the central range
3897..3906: 0.5 angstrom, 20.4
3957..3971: 3.2 angstrom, 17.6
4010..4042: -3.5 angstrom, 26.9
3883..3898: 0.6 angstrom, 20.5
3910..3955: 1.8 angstrom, 21.3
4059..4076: -0.8 angstrom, 26.3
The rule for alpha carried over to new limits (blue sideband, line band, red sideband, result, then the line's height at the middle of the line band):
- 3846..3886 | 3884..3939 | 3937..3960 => 1.3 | 21.4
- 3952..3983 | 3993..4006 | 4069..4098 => -3.7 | 21.8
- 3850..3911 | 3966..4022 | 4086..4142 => -3.8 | 23.6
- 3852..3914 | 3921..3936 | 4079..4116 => 1.6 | 22.3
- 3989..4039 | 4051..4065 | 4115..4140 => 1.0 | 27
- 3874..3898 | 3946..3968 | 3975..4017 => 3.3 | 24.5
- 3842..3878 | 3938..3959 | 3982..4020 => 2.3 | 24.9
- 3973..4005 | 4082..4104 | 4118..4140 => 1.2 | 26.4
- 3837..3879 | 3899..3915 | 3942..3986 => -1.5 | 20.8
